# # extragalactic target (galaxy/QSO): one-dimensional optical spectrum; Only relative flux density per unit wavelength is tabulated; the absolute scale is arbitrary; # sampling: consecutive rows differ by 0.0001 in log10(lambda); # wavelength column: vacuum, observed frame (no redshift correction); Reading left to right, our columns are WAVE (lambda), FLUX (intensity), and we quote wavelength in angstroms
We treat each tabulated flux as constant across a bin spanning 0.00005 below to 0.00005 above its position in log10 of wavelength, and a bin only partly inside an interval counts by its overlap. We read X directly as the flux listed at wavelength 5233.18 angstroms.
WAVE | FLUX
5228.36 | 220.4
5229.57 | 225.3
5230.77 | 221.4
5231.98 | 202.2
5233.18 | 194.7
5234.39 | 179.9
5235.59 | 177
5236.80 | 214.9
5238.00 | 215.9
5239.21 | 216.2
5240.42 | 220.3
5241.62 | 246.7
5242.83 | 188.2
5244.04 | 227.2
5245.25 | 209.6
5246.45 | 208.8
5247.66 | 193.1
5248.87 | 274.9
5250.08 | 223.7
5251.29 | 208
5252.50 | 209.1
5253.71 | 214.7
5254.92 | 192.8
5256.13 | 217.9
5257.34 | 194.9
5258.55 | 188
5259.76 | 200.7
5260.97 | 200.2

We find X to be 194.7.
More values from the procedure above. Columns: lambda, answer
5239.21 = 216.2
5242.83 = 188.2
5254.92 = 192.8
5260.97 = 200.2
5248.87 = 274.9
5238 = 215.9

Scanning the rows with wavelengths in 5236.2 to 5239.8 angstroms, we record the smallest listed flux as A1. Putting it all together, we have 214.9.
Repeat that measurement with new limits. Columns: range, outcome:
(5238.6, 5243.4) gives 188.2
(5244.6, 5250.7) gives 193.1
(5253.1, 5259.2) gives 188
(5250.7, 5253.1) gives 208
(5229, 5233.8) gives 194.7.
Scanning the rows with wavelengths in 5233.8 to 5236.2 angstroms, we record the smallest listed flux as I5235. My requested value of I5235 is 177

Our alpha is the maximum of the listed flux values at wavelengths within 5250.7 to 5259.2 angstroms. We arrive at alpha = 217.9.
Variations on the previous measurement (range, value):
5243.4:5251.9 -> 274.9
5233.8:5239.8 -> 216.2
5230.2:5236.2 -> 221.4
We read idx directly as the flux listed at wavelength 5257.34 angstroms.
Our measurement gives 194.9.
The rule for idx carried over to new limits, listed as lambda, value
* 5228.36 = 220.4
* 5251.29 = 208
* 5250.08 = 223.7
